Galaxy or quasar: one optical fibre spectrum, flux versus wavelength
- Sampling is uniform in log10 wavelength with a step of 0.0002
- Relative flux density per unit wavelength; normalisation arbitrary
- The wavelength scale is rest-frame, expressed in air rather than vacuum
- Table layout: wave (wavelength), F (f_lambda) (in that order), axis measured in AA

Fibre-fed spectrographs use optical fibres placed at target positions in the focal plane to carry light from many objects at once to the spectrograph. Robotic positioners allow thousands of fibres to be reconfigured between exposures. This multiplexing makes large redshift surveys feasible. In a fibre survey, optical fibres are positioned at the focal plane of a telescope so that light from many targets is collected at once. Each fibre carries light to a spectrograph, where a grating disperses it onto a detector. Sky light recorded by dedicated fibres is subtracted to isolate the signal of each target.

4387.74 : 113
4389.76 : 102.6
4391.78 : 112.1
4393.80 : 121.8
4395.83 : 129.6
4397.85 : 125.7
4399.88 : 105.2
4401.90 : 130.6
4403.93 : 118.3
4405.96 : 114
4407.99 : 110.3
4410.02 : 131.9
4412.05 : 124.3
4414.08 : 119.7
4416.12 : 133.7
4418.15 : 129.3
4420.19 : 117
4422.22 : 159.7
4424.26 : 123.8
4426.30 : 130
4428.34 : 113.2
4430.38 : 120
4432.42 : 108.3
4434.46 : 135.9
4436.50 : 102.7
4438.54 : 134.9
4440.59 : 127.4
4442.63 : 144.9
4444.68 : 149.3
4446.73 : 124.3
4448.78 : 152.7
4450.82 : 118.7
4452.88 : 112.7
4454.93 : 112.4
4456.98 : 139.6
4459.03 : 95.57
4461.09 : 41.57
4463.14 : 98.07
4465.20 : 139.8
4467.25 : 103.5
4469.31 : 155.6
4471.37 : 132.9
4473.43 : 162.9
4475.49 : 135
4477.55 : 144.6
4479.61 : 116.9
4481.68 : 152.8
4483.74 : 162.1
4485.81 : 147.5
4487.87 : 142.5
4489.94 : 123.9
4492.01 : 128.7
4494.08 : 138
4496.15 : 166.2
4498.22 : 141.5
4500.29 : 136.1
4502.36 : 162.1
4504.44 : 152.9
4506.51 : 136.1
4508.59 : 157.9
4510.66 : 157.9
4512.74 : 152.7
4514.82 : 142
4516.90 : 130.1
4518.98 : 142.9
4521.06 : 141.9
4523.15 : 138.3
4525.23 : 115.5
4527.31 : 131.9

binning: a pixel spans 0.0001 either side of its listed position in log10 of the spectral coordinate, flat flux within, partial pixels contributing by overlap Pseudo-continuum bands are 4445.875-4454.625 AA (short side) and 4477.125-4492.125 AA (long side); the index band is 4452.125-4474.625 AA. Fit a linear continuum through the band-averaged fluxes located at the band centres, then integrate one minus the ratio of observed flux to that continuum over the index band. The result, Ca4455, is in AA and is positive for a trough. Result 2.4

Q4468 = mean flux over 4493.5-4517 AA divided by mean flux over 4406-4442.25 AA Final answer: 1.2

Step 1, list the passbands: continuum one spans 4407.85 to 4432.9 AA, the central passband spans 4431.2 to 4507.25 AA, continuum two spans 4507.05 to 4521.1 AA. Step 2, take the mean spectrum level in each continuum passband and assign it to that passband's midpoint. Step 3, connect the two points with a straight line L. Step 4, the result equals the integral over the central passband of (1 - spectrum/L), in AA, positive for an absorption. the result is 2.6 AA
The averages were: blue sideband 126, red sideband 146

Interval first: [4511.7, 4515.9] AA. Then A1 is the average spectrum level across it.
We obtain 147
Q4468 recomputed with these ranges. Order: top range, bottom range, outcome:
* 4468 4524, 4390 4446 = 1.16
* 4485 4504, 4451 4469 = 1.33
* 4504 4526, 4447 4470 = 1.24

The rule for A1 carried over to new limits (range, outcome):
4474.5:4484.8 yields 142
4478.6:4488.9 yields 144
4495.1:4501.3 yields 148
